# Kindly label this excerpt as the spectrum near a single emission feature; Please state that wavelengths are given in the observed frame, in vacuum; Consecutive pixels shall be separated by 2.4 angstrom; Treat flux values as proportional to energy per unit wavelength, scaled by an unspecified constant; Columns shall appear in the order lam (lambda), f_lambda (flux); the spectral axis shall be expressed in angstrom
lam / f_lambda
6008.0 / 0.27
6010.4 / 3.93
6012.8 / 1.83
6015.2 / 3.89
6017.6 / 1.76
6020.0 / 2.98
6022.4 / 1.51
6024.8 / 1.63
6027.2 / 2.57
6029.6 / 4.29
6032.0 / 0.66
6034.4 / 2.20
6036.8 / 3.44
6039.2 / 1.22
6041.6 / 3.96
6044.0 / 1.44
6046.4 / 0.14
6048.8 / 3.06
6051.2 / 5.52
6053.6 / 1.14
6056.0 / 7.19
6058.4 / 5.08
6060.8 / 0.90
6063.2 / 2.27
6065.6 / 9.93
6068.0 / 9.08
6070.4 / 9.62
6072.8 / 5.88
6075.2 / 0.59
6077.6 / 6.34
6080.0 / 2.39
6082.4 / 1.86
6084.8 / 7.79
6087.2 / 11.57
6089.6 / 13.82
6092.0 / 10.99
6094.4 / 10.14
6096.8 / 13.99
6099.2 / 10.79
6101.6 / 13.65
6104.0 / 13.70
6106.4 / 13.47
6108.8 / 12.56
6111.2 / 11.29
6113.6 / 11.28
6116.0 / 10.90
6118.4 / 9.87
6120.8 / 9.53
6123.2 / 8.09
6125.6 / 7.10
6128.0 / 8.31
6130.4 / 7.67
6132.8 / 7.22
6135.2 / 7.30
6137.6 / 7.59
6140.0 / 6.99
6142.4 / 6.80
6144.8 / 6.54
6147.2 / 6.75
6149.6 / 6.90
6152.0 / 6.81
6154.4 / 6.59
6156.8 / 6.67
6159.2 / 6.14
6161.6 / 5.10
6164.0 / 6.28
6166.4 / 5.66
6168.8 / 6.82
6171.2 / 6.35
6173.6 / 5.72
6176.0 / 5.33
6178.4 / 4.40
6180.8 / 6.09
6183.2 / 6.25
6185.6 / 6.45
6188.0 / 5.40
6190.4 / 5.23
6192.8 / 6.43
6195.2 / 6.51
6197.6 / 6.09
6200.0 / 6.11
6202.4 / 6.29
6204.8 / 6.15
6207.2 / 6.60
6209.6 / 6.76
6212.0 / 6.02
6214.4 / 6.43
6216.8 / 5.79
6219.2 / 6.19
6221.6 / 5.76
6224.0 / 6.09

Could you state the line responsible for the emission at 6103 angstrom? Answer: Ly-alpha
